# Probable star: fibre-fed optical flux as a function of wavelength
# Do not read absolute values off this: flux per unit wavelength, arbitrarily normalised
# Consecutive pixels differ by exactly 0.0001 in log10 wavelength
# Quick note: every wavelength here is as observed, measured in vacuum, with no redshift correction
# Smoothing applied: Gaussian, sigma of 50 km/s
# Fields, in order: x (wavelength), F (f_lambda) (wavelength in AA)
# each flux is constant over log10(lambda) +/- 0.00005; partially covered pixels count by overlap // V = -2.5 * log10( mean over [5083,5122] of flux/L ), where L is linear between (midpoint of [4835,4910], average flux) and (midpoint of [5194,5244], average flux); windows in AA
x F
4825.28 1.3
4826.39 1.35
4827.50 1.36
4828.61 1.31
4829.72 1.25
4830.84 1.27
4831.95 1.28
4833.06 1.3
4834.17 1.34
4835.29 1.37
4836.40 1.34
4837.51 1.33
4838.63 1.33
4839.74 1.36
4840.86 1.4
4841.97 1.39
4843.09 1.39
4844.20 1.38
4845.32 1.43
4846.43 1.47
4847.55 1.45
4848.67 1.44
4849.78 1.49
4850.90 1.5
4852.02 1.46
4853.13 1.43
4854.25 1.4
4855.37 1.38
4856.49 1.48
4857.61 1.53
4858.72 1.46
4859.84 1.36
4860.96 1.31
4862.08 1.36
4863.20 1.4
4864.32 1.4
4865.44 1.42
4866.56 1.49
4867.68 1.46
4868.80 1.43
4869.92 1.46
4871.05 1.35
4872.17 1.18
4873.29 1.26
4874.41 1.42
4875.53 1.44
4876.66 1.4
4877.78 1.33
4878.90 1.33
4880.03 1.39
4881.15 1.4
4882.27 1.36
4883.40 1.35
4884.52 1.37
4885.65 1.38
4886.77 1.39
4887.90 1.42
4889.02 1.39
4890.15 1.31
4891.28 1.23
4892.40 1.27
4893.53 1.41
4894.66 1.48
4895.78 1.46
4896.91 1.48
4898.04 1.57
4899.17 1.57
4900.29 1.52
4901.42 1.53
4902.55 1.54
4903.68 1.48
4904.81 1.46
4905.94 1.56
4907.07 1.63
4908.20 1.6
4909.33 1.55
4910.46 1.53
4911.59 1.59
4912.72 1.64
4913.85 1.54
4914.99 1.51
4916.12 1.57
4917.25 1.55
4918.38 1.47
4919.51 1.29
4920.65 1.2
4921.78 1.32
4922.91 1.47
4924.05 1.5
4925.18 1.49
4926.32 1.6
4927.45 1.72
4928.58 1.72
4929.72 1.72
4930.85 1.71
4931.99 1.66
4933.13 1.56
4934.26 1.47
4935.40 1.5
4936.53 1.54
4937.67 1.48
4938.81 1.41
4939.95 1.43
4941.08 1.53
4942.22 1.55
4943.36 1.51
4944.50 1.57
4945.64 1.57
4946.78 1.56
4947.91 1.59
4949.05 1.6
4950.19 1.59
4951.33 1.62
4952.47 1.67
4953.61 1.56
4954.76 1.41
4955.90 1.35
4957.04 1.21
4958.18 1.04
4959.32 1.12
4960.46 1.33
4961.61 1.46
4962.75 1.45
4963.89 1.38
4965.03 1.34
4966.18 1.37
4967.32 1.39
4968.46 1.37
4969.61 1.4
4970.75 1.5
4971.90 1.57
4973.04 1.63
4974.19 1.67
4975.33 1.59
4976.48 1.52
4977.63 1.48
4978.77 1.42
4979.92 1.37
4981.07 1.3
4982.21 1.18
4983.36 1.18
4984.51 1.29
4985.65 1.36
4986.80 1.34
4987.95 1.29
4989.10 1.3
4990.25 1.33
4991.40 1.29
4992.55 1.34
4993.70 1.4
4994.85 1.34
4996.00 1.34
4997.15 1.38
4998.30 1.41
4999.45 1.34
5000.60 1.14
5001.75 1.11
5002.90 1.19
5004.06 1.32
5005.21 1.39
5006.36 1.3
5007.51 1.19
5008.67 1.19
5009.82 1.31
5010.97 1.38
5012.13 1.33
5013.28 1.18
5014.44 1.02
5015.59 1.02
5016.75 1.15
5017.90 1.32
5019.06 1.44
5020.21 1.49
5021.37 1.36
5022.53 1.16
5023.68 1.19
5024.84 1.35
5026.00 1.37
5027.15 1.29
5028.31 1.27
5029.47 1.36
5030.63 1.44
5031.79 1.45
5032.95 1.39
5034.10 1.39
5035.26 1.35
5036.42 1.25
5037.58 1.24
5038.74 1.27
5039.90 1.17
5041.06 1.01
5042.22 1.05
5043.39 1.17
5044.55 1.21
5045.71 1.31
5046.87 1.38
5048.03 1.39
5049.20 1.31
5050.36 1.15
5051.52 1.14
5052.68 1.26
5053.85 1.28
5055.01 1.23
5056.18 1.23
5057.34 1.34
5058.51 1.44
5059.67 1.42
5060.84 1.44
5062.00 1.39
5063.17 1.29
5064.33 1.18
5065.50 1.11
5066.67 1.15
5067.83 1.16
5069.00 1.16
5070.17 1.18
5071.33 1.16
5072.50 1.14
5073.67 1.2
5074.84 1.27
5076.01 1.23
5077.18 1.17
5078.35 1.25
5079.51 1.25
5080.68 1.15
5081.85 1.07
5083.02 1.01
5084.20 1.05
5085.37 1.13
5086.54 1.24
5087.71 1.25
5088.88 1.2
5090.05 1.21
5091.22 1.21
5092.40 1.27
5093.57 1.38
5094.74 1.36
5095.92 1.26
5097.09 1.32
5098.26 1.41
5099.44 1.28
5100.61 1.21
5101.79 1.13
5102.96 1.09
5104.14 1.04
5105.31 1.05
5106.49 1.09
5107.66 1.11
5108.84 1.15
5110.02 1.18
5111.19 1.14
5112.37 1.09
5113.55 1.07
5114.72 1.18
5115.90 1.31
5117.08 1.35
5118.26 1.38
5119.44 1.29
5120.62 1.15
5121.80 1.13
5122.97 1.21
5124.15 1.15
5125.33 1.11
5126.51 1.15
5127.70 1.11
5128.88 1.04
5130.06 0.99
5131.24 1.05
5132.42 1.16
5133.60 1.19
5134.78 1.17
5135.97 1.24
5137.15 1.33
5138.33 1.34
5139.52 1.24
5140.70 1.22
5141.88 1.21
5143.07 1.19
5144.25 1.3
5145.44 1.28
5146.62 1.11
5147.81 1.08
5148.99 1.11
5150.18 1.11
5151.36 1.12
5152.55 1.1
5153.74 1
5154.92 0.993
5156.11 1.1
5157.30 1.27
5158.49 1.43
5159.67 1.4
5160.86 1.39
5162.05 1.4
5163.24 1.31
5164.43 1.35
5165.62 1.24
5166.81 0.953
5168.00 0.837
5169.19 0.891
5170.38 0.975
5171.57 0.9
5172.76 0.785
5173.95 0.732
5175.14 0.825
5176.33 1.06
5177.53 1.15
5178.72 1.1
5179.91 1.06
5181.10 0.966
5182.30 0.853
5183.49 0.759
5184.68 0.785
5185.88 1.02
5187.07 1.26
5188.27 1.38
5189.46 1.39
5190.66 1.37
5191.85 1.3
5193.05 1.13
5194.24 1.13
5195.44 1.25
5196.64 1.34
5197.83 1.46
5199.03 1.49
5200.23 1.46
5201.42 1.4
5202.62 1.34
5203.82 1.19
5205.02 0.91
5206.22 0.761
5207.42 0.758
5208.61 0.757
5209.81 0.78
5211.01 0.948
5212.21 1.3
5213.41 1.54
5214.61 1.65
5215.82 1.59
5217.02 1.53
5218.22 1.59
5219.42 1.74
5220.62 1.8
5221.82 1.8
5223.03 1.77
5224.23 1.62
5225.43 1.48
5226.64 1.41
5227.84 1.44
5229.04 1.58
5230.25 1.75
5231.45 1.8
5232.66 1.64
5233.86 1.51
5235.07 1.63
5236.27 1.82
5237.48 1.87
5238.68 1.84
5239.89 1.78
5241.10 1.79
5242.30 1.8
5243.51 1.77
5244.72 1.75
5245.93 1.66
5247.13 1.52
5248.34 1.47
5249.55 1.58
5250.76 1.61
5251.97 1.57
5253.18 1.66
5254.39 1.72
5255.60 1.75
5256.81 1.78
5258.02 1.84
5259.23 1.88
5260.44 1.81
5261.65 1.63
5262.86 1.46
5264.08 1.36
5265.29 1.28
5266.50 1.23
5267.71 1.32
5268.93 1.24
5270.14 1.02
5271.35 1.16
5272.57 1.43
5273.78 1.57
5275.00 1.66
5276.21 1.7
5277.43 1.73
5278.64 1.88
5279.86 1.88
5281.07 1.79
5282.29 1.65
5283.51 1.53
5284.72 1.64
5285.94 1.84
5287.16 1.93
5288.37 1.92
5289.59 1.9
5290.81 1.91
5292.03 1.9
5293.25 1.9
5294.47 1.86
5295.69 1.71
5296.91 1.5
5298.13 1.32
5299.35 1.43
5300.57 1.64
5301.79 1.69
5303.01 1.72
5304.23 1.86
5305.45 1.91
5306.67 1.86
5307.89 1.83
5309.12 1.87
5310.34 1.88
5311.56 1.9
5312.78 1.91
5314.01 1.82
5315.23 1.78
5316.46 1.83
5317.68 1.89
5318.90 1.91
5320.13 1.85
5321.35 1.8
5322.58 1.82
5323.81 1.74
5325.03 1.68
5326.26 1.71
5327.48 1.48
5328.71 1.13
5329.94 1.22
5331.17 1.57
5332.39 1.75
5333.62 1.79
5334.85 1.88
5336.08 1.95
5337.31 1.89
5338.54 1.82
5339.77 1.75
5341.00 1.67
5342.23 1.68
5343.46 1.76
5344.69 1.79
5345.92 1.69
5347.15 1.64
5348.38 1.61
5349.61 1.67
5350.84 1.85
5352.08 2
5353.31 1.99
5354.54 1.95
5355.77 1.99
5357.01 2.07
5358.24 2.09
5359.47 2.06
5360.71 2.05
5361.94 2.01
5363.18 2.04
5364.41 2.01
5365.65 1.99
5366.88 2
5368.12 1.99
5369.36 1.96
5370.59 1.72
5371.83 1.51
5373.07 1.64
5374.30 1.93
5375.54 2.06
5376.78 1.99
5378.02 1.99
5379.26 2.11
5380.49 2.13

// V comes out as 0.21 mag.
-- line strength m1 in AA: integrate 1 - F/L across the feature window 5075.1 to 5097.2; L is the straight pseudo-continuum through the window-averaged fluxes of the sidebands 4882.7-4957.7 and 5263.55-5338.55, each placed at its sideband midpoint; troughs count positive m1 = 5.2 AA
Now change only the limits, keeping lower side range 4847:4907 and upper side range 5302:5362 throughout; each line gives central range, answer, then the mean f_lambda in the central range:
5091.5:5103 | 2.3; 1.28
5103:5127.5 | 6.9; 1.16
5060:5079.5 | 4.4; 1.22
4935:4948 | -0.4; 1.52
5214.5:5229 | 0.8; 1.62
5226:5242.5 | 0.3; 1.69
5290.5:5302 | 0.6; 1.68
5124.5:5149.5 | 7.1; 1.17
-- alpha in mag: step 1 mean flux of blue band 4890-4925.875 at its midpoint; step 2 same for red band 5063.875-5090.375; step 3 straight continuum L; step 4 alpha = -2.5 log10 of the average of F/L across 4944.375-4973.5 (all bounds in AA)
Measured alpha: -0.045 mag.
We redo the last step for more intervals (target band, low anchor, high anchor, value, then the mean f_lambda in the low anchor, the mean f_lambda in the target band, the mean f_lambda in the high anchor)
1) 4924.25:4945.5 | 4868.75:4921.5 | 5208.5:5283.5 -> -0.08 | 1.44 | 1.56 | 1.58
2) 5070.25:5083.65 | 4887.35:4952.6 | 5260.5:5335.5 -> 0.33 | 1.52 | 1.17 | 1.67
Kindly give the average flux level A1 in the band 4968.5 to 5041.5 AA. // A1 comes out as 1.32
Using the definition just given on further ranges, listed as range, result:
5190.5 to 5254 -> 1.48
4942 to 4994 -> 1.42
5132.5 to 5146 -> 1.24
